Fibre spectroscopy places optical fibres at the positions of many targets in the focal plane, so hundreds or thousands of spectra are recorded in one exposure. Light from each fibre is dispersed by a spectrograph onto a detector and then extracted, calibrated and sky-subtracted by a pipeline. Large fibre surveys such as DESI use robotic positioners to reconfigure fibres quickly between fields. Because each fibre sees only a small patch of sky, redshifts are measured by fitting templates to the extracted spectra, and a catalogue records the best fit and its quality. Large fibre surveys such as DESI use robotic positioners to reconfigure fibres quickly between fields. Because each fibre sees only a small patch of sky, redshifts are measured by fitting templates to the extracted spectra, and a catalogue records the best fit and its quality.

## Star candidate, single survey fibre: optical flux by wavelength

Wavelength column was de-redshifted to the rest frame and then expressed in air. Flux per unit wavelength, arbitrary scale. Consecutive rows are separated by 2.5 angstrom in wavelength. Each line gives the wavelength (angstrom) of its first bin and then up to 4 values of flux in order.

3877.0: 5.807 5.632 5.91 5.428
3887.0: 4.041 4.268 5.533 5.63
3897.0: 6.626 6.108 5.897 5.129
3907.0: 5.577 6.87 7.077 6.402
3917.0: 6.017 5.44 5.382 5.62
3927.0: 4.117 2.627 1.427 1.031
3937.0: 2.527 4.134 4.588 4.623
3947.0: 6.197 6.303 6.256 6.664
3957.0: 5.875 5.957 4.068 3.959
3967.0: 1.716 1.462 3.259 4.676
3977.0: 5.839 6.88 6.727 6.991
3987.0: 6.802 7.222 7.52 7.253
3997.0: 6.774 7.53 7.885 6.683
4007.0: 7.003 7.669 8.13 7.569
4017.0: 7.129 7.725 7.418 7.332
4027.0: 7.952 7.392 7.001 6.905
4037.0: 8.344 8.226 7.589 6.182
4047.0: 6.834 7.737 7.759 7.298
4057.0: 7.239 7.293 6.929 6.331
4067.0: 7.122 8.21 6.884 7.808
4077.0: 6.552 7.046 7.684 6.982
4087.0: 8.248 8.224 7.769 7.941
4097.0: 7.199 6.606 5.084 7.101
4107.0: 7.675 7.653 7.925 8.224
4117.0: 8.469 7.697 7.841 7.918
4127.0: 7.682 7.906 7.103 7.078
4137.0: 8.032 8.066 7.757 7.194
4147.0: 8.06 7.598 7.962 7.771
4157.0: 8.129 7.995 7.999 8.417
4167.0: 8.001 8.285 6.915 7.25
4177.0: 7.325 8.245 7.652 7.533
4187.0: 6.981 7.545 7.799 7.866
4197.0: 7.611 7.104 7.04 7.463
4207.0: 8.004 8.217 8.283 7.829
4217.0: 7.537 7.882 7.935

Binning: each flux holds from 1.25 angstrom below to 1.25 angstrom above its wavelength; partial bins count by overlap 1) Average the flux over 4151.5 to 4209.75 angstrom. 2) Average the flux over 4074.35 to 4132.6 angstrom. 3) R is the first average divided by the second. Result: 1.03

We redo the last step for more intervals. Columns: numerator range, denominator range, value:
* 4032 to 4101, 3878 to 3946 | 1.48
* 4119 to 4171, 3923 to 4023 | 1.40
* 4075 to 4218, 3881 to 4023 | 1.36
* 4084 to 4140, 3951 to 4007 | 1.30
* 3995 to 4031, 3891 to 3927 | 1.26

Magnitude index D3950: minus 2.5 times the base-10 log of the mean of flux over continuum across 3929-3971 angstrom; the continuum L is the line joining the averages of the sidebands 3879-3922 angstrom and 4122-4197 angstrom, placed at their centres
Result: 0.43 mag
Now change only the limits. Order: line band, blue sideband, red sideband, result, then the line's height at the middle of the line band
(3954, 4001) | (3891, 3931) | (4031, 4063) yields 0.15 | 6.45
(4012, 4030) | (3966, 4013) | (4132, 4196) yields -0.16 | 6.5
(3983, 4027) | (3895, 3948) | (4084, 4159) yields -0.21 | 6.06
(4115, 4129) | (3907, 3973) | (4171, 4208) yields -0.18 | 6.71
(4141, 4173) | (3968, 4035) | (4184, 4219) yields -0.06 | 7.44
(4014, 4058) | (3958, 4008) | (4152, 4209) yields -0.18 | 6.31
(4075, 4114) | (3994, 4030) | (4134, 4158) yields 0.04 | 7.65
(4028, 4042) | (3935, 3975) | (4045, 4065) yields -0.15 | 6.63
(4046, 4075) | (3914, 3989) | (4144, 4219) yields -0.18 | 6.18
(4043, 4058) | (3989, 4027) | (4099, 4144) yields 0.04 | 7.47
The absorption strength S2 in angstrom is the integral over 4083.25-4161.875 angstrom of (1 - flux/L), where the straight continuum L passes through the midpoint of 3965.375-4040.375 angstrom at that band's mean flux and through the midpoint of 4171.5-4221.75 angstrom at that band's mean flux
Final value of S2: -4.2 angstrom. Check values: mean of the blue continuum 6.68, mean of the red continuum 7.62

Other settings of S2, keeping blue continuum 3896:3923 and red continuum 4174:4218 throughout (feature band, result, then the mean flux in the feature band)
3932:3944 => 6.2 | 3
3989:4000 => -1.2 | 7.24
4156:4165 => -0.8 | 8.11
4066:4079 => -0.7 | 7.3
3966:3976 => 5.5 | 2.88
